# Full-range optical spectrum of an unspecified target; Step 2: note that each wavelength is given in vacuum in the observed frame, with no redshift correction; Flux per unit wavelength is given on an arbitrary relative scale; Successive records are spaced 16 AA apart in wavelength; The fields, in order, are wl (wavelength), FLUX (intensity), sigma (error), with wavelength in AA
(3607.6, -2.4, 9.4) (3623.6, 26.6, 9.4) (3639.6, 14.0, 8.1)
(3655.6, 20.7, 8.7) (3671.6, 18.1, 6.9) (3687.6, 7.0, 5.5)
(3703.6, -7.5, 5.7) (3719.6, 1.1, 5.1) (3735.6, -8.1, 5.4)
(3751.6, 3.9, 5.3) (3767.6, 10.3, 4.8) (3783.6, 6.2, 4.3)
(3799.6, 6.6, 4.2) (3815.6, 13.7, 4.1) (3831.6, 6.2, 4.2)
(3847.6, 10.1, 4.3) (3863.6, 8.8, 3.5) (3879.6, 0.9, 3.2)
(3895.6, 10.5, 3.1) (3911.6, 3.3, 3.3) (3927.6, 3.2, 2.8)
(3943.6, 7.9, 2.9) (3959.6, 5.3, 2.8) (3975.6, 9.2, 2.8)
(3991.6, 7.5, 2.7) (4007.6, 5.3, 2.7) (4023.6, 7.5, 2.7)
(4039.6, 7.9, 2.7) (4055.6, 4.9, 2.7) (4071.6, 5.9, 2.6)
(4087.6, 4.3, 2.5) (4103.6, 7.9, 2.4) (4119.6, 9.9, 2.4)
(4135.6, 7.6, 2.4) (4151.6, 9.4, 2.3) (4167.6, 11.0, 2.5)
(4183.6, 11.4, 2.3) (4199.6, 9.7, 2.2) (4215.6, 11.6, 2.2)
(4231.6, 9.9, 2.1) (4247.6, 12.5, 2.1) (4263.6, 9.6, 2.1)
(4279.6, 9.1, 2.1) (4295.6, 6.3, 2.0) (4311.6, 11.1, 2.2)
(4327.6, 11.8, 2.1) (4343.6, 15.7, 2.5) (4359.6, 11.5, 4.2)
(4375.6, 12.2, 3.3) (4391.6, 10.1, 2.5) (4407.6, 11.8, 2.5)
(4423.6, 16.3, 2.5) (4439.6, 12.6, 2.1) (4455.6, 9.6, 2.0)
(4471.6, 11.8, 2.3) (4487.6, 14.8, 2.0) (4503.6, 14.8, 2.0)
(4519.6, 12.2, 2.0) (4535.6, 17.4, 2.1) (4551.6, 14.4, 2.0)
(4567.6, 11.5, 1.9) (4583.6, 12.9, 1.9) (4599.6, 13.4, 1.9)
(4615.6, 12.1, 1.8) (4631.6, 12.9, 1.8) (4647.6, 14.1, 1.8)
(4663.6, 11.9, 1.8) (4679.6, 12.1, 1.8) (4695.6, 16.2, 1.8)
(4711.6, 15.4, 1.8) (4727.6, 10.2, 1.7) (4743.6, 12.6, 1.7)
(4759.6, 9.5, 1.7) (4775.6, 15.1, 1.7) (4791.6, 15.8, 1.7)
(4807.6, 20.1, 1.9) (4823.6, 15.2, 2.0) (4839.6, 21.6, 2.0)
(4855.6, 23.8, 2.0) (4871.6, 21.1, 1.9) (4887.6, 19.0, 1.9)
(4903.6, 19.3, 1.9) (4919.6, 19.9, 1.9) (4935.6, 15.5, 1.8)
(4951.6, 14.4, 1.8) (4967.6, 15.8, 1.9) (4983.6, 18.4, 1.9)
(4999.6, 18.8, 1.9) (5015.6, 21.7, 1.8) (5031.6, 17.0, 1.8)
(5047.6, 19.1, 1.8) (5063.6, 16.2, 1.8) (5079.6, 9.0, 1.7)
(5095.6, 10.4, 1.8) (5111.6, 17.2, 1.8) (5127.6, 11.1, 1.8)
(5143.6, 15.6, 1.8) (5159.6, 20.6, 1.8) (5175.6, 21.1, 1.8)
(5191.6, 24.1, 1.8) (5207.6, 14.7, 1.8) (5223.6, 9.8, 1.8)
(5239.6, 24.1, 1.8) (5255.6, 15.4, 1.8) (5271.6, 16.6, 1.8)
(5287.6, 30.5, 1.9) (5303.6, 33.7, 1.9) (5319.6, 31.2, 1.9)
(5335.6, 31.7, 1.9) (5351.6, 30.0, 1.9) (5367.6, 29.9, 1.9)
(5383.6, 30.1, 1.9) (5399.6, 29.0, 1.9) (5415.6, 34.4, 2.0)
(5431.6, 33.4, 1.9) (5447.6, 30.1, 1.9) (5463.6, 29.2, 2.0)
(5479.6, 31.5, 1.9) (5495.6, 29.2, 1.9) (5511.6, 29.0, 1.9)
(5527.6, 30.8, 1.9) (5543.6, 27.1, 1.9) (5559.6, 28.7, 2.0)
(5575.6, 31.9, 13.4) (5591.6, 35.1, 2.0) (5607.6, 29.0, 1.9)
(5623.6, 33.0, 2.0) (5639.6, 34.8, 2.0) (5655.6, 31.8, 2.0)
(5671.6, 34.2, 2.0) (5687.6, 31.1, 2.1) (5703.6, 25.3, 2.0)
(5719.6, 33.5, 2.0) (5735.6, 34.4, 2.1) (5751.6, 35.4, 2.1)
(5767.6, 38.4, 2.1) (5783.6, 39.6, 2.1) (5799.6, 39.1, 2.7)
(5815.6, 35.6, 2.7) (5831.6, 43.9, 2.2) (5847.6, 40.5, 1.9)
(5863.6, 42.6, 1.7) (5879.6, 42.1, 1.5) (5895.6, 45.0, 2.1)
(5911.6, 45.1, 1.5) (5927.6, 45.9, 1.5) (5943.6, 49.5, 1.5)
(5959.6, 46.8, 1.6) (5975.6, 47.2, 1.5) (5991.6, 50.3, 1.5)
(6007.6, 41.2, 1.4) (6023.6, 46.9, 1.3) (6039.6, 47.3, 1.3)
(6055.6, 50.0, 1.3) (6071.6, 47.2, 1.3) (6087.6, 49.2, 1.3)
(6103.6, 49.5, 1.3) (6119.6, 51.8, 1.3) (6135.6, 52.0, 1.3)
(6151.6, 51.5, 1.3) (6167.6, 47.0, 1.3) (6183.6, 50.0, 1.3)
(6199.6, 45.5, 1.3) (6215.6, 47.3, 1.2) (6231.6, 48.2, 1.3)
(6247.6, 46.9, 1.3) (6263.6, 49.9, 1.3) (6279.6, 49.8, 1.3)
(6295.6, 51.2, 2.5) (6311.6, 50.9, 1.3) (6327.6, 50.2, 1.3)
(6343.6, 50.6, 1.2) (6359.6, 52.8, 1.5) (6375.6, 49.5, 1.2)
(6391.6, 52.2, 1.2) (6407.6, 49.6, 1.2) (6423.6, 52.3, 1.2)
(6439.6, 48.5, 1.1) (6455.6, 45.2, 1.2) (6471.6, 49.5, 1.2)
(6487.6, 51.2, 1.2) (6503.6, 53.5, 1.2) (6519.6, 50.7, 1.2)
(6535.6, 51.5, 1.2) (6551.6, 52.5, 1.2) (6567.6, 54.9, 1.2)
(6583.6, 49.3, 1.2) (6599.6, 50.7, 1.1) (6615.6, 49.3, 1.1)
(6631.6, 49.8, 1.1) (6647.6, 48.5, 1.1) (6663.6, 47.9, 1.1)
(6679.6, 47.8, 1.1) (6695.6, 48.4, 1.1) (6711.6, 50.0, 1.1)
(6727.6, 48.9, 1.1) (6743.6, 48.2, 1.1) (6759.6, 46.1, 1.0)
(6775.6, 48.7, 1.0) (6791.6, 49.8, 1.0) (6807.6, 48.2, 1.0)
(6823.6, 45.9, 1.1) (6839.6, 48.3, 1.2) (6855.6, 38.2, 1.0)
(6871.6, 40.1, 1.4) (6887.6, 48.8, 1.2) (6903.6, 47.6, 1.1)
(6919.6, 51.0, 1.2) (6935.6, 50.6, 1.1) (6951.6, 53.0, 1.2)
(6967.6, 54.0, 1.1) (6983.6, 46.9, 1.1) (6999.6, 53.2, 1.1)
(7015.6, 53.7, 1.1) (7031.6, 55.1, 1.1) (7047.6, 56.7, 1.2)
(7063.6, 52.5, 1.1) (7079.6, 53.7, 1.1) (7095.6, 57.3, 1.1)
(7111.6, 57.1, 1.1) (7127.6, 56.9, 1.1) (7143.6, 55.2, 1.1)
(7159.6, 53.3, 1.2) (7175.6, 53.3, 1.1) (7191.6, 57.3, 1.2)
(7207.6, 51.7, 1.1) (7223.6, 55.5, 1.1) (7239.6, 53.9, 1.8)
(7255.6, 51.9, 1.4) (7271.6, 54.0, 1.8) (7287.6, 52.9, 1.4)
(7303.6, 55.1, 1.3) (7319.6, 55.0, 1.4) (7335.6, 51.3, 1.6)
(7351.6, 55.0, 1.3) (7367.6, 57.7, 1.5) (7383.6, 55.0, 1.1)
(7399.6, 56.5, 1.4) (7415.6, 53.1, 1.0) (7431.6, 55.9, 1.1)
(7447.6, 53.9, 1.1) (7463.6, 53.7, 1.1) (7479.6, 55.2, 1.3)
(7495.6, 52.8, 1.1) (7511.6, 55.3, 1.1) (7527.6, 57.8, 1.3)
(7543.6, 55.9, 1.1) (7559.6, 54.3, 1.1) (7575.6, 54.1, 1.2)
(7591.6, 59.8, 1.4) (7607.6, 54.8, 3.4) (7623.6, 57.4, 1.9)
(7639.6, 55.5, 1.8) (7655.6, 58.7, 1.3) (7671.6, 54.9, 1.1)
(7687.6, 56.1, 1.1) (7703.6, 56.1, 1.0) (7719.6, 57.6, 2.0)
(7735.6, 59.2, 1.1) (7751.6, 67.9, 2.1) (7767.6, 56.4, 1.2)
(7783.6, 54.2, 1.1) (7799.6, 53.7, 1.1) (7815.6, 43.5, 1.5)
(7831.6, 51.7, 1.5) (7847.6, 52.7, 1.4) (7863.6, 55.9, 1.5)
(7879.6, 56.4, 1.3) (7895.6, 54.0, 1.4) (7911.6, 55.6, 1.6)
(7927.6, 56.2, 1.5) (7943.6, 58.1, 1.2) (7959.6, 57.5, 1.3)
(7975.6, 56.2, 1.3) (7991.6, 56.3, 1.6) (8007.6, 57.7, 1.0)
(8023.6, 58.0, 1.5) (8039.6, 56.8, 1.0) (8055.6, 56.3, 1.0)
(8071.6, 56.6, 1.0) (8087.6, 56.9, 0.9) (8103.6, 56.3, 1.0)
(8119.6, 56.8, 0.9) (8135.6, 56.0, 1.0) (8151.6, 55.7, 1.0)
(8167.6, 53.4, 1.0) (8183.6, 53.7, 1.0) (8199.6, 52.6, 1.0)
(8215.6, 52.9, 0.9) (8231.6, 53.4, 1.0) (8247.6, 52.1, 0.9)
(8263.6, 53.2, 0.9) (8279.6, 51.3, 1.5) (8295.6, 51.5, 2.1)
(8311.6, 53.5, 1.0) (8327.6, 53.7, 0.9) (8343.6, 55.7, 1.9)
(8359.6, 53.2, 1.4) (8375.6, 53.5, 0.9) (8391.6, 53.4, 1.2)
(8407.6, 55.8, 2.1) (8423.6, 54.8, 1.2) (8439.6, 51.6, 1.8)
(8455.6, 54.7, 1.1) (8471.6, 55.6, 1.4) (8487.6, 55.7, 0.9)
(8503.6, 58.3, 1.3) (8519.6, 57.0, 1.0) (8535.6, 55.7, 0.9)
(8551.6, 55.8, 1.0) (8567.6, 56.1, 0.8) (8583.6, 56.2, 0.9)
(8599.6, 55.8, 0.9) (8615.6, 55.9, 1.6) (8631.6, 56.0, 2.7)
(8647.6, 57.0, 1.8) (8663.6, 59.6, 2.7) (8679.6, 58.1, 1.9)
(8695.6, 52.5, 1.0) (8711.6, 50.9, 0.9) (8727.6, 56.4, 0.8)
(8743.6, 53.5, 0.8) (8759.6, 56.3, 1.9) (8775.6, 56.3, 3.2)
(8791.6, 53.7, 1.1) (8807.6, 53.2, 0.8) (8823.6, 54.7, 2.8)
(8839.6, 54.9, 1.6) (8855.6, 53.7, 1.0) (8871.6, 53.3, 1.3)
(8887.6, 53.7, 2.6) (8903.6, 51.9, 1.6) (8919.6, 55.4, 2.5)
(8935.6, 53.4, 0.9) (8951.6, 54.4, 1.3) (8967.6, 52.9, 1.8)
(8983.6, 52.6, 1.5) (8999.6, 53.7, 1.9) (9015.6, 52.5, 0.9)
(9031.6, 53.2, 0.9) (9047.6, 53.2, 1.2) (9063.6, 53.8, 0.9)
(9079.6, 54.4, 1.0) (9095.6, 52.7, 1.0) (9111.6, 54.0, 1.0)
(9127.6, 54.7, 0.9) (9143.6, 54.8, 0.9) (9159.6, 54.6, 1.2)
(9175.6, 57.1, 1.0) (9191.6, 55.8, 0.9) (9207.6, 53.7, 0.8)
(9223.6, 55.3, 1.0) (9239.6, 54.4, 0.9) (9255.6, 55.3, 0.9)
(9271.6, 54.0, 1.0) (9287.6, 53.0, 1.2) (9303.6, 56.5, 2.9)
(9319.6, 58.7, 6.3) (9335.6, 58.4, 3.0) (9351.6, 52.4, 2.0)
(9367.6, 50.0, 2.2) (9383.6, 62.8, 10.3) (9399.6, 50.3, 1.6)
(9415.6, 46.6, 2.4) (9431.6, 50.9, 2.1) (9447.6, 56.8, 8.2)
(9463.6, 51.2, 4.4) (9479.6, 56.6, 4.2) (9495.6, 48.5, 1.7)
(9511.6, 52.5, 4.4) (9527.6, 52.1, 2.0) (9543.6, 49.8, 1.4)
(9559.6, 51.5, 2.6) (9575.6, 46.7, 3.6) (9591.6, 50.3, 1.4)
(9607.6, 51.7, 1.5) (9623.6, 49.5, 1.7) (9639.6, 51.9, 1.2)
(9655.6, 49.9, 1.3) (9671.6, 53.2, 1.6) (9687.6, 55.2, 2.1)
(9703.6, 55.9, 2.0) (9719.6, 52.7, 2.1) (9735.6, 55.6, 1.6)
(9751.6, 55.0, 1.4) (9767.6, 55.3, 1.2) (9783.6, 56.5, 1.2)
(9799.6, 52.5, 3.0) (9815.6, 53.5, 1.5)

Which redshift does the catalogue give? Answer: 0.33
